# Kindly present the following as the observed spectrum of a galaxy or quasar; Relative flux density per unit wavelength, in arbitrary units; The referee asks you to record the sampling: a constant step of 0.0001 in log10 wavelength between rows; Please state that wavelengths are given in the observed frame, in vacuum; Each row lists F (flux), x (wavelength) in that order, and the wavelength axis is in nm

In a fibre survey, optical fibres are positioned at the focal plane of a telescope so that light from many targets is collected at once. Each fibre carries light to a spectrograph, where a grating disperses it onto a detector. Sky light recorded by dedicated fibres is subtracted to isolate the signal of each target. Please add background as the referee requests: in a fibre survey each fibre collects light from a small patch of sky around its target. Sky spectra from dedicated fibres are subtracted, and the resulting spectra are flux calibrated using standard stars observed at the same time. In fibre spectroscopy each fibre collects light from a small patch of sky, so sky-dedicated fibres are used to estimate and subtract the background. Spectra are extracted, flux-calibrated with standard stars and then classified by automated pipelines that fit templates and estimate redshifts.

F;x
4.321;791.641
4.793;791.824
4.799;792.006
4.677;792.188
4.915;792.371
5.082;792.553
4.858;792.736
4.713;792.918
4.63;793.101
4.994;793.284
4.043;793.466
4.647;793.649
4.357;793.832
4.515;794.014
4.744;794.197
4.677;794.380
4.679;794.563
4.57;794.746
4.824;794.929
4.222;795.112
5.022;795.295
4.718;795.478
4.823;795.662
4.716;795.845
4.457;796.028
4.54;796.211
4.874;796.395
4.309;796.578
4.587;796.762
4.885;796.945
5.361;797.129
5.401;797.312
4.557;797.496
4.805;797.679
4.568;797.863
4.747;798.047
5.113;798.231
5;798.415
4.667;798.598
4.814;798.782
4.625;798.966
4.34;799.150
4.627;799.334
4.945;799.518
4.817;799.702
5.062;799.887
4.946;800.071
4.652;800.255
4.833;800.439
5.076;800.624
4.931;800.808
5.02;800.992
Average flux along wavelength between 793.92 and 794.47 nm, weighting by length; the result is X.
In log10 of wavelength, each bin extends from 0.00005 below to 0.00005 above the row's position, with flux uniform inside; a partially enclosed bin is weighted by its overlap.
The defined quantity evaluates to 4.65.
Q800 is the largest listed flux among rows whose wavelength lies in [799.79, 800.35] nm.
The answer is 5.062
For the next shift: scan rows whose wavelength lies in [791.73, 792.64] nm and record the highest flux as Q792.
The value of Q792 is 5.082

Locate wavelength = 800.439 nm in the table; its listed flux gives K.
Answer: 4.833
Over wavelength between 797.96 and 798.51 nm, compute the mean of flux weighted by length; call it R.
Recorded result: 4.96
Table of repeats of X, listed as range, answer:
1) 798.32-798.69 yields 4.84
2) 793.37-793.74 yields 4.36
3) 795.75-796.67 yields 4.58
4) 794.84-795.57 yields 4.7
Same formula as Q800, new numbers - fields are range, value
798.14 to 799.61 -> 5.113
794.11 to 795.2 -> 4.824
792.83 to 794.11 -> 4.994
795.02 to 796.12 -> 5.022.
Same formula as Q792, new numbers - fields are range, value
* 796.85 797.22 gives 5.361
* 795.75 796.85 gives 4.874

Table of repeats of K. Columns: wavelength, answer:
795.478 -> 4.718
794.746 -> 4.57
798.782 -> 4.814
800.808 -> 4.931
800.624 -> 5.076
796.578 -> 4.309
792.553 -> 5.082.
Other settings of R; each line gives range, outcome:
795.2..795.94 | 4.81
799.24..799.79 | 4.8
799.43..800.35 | 4.88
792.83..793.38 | 4.77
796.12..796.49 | 4.7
